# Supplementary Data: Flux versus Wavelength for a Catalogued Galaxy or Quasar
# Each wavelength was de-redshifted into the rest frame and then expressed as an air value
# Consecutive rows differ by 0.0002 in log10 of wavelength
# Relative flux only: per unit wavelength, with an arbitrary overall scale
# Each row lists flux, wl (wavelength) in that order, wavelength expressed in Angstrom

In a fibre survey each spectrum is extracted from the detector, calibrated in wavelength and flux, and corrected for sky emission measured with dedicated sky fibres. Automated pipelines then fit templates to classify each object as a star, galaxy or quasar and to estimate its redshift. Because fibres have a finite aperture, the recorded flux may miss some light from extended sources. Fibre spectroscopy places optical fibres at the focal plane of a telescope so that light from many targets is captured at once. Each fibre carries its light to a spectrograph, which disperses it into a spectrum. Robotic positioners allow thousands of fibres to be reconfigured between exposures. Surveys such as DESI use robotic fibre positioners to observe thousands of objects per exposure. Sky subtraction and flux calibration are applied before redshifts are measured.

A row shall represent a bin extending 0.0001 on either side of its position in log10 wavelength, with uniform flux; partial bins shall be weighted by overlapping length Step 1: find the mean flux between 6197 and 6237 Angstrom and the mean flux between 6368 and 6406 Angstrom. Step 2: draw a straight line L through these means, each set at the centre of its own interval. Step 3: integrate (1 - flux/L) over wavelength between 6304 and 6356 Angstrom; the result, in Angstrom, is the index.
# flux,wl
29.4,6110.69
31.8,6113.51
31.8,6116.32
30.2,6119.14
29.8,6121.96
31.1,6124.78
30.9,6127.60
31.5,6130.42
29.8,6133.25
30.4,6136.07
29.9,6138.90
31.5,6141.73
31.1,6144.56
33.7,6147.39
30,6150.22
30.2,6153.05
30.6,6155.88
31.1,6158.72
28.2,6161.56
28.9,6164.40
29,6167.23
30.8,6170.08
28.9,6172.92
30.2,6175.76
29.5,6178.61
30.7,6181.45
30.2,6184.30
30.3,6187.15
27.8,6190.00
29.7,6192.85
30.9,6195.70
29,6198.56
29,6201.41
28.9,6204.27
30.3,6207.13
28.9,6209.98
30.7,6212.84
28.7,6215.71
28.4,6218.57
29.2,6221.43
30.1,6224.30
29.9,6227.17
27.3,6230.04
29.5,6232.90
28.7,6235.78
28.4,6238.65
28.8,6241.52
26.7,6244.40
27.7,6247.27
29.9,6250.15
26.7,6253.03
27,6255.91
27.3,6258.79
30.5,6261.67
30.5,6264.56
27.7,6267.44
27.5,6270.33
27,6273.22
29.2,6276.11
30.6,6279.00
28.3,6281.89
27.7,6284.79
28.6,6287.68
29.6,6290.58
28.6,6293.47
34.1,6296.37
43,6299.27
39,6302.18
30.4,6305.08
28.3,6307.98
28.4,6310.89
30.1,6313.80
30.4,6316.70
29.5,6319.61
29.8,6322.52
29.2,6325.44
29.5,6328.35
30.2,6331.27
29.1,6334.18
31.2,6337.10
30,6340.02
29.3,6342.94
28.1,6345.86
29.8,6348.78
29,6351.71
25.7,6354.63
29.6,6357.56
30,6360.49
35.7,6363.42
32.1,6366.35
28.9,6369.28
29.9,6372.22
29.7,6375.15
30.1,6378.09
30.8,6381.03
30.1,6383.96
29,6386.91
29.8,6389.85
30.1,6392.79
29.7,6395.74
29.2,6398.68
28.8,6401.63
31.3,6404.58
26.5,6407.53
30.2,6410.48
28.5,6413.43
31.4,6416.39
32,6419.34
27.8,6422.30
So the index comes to 0.5 Angstrom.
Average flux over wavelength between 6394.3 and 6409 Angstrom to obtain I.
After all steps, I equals 29.1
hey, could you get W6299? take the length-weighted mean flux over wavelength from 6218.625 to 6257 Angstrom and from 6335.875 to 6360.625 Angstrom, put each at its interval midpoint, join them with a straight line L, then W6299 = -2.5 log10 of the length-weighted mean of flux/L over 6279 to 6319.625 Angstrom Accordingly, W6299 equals -0.085 mag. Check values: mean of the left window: 28.5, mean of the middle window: 31.2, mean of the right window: 29.1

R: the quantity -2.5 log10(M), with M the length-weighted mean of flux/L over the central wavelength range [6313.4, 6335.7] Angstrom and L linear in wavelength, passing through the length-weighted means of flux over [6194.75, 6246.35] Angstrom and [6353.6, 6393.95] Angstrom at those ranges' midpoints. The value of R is 0.00 mag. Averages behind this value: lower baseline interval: 29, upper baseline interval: 30.2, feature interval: 29.7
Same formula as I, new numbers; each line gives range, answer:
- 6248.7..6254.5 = 28.3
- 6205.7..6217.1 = 29.7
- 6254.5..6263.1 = 28.3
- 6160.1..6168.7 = 28.7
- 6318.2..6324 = 29.6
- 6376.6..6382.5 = 30.5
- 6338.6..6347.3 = 29.1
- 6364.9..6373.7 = 30.3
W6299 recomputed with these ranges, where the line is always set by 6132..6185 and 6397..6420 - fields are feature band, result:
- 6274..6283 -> 0.03 mag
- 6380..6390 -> -0.01 mag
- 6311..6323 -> 0.00 mag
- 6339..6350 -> 0.02 mag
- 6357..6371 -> -0.06 mag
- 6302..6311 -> -0.04 mag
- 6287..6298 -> -0.02 mag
